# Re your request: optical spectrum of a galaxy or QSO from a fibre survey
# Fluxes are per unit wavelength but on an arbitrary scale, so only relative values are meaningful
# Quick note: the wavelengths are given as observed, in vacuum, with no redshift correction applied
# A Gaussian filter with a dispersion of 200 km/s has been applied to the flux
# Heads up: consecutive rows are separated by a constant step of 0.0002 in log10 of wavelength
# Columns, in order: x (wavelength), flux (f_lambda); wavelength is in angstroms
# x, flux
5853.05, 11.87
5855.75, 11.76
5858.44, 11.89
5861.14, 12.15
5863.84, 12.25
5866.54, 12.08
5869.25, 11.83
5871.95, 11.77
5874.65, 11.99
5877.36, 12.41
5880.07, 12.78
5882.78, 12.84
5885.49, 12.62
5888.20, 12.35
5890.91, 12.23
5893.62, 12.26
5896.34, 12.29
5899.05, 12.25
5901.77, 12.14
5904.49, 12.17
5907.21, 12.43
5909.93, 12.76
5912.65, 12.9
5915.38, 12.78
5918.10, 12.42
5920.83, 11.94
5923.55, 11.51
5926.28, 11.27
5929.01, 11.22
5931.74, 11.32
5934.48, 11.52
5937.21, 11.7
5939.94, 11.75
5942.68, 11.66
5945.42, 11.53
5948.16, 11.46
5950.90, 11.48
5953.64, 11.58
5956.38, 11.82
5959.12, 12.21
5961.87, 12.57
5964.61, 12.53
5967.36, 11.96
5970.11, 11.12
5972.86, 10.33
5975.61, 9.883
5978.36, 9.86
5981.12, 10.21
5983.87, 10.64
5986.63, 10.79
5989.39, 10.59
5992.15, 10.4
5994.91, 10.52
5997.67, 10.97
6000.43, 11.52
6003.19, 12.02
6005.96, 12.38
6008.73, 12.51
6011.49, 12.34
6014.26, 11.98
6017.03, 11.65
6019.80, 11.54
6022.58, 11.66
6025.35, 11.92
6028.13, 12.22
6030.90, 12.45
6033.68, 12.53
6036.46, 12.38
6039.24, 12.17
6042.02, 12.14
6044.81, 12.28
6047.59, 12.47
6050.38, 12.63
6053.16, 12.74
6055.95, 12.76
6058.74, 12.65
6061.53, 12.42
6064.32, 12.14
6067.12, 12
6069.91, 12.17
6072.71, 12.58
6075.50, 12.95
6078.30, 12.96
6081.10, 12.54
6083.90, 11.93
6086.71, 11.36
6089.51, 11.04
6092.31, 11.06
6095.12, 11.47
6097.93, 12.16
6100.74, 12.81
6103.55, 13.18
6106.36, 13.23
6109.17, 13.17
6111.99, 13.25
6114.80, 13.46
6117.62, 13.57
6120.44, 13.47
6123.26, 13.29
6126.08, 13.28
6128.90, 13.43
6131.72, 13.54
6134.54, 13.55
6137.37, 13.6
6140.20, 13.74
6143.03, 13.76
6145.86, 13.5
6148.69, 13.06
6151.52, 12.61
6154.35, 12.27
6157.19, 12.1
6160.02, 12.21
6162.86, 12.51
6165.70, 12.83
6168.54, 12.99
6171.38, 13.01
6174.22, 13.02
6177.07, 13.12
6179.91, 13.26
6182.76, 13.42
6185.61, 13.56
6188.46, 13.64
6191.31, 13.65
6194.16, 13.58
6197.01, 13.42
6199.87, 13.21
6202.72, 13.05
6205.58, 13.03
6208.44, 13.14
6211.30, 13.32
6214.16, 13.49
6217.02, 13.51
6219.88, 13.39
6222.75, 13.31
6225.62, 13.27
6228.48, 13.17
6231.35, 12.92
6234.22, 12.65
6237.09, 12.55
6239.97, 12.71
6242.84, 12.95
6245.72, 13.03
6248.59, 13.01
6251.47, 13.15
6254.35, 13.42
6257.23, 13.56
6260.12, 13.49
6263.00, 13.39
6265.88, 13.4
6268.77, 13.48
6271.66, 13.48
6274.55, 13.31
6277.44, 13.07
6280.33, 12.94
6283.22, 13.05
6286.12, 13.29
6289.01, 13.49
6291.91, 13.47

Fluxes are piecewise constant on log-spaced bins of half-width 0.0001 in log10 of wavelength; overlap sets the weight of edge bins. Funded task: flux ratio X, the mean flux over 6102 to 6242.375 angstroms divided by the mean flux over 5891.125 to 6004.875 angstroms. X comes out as 1.1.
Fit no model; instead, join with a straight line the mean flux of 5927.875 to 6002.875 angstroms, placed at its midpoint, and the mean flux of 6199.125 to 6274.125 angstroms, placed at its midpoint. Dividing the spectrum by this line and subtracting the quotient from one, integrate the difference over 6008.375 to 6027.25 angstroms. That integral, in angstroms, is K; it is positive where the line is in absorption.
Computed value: -0.5 angstroms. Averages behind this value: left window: 11.2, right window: 13.2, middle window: 11.9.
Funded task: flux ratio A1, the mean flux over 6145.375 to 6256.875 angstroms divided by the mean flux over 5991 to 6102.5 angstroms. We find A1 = 1.08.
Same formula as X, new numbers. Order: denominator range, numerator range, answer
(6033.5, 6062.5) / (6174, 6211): 1.07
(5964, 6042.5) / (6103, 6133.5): 1.16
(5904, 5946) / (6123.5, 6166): 1.10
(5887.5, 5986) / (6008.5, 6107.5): 1.05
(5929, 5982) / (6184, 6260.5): 1.16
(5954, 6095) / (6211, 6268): 1.12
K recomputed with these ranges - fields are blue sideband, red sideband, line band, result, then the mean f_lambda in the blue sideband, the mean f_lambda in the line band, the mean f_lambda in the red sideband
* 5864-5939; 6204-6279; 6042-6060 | 0.1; 12.1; 12.6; 13.2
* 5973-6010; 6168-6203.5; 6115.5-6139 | -1.6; 10.9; 13.5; 13.3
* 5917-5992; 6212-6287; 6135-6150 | -1.2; 11.3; 13.5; 13.2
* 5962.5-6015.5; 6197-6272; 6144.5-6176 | -0.4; 11.2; 12.7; 13.2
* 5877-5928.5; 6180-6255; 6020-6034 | 0.7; 12.3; 12.1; 13.2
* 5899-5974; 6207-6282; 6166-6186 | -0.4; 11.9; 13.2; 13.2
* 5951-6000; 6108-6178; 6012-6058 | -1.6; 11.1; 12.2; 13.1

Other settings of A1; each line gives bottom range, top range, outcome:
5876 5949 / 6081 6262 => 1.08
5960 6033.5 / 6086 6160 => 1.13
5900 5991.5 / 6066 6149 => 1.11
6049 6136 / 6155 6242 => 1.03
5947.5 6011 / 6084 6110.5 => 1.08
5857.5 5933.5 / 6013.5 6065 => 1.01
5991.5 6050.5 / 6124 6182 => 1.09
